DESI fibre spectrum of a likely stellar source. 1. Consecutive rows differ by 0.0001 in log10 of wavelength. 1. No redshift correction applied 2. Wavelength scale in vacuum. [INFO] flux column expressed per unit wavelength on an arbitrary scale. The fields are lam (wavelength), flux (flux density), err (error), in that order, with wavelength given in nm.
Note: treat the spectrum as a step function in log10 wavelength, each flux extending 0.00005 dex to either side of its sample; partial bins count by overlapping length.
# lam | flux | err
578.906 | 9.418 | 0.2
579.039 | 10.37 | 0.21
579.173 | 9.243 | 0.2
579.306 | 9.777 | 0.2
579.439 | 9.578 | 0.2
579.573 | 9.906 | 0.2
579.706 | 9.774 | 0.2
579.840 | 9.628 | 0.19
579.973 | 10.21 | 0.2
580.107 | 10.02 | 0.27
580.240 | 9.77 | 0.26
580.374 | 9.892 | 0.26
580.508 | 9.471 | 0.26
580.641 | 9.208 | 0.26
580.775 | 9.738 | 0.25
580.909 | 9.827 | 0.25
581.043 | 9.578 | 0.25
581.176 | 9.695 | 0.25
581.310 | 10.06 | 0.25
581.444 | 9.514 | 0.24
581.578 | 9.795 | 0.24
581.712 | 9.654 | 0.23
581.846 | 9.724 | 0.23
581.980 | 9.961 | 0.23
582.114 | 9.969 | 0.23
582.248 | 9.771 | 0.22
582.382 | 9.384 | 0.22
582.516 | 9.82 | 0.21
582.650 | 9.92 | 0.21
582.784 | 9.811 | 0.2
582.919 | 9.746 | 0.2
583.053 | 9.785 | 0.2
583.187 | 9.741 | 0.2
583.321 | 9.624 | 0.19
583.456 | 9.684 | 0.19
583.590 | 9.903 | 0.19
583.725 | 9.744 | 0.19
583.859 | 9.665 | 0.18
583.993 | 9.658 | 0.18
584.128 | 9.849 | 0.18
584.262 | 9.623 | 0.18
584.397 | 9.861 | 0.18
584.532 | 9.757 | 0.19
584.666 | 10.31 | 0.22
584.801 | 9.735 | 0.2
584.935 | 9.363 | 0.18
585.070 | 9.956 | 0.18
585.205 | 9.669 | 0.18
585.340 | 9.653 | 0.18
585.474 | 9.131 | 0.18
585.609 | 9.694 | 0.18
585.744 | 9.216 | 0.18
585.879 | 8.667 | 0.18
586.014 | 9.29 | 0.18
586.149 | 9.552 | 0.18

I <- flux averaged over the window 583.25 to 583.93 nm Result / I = 9.73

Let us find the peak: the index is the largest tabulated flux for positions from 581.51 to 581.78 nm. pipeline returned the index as 9.795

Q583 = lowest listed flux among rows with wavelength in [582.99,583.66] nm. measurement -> 9.624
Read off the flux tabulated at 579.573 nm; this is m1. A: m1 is 9.906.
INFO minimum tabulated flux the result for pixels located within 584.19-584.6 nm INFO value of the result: 9.623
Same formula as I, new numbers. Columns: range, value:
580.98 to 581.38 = 9.79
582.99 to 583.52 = 9.71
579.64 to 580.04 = 9.87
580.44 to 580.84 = 9.47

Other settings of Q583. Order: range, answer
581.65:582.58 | 9.384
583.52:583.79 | 9.744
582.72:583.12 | 9.746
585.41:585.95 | 8.667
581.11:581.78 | 9.514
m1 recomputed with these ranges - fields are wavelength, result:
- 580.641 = 9.208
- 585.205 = 9.669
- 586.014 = 9.29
